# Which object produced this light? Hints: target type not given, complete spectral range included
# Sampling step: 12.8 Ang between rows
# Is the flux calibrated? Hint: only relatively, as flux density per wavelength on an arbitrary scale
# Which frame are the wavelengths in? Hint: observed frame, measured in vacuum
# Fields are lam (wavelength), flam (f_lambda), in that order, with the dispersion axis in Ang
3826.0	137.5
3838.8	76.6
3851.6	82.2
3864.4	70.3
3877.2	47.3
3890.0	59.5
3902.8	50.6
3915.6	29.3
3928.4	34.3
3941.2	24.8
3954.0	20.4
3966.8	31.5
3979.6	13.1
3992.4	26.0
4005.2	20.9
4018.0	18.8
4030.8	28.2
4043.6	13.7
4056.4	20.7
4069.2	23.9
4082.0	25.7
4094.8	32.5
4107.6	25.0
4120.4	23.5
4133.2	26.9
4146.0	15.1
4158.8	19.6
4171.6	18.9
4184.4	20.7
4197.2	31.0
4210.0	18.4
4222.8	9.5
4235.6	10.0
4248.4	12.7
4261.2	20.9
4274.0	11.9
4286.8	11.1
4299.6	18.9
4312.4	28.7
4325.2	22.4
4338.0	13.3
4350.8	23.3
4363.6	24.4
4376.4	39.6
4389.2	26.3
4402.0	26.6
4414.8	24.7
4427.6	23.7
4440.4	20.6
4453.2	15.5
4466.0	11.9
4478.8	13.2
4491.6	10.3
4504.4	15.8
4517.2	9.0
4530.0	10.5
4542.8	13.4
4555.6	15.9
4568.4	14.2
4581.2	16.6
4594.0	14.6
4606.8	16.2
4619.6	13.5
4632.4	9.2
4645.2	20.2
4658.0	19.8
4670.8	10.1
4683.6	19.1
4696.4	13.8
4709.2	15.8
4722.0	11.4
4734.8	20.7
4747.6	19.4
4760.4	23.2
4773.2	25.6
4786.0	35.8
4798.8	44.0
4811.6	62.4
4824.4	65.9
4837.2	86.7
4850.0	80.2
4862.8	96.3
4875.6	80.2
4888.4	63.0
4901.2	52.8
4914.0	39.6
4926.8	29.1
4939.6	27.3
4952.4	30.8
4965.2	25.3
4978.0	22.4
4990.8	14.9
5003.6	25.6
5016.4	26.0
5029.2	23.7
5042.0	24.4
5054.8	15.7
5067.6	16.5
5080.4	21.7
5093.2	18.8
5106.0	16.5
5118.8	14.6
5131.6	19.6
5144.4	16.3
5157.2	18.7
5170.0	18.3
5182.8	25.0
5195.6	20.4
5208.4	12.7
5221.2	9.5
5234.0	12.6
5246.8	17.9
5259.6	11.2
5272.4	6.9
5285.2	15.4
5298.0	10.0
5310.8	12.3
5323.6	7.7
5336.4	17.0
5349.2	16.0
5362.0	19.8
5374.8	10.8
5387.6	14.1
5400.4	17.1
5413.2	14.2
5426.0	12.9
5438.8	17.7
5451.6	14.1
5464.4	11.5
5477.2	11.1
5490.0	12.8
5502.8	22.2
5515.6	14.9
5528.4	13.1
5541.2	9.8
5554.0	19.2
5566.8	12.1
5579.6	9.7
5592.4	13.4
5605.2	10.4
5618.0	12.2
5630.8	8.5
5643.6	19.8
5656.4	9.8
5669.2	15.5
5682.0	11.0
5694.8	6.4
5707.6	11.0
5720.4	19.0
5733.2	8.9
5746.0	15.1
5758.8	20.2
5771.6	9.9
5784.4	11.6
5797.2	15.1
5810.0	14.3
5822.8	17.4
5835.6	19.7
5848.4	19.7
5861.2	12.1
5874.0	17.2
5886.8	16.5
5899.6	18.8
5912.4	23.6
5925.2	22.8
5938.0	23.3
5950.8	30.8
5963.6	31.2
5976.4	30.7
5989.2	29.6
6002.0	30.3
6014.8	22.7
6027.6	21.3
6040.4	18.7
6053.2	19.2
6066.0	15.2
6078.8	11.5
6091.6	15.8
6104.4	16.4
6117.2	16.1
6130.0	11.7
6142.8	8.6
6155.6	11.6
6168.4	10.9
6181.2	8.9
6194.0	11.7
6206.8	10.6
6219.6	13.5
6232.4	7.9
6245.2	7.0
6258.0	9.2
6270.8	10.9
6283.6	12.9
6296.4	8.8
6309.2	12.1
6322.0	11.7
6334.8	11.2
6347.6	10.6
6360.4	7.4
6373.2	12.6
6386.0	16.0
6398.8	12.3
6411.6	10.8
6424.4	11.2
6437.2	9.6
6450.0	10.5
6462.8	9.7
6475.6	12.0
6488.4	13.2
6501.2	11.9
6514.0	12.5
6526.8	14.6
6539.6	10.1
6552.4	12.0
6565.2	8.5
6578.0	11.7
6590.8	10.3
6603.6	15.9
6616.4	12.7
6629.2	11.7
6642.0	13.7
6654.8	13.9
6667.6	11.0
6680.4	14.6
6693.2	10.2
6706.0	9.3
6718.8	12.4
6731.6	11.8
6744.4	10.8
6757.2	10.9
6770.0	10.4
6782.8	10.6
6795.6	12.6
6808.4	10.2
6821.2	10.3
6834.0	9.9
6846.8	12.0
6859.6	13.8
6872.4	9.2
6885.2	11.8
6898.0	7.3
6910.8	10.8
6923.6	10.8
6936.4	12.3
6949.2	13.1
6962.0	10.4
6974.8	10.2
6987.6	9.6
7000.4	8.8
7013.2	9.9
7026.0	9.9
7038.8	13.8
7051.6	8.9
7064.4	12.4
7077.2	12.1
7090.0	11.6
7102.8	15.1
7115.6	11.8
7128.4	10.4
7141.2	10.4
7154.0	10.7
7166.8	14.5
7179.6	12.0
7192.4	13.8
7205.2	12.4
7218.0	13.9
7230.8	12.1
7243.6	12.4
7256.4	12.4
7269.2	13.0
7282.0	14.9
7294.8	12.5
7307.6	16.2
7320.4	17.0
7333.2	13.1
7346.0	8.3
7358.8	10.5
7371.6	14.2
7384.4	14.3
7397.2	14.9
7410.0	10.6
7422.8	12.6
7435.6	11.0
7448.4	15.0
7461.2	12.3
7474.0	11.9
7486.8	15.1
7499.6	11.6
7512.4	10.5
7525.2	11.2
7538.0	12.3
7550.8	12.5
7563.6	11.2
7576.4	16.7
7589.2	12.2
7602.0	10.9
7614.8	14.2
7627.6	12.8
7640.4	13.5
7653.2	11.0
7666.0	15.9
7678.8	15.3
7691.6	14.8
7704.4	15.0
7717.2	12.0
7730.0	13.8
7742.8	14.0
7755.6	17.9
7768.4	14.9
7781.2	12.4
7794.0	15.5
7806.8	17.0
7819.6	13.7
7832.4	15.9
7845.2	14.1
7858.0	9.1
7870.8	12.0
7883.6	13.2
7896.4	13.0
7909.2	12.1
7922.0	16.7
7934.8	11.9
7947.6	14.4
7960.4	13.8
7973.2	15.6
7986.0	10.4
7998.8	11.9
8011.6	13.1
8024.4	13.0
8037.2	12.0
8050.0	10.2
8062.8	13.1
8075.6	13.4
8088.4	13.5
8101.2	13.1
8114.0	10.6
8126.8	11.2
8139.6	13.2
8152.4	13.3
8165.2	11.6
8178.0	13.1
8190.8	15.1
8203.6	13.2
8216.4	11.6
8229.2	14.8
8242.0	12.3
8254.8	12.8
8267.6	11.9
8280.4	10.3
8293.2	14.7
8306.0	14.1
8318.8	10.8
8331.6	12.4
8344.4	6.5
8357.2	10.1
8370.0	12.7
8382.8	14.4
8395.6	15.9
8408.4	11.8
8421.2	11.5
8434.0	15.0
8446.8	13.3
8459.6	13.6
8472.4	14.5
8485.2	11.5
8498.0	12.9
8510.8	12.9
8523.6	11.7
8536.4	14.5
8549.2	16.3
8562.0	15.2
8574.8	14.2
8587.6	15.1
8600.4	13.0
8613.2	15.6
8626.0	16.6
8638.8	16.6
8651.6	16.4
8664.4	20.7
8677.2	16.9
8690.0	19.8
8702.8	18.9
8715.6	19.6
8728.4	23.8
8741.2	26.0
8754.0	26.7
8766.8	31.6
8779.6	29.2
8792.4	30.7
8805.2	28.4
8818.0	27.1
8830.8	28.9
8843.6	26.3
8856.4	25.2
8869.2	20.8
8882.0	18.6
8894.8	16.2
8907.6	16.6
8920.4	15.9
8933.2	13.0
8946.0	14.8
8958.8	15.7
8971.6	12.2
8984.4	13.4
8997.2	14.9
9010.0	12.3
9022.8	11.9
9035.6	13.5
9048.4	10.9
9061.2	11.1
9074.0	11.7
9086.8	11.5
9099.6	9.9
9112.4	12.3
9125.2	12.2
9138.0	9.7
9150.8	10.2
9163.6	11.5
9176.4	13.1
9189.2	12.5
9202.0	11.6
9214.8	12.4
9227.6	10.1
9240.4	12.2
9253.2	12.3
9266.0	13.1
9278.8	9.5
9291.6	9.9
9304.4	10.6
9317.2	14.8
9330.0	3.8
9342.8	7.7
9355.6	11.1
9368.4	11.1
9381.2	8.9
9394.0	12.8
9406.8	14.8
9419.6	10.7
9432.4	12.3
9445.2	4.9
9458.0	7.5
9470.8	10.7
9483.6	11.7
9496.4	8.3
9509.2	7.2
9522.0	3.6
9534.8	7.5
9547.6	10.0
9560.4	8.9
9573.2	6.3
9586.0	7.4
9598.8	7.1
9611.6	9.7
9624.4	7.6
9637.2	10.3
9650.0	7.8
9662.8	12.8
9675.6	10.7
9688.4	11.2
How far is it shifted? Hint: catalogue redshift 2.139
